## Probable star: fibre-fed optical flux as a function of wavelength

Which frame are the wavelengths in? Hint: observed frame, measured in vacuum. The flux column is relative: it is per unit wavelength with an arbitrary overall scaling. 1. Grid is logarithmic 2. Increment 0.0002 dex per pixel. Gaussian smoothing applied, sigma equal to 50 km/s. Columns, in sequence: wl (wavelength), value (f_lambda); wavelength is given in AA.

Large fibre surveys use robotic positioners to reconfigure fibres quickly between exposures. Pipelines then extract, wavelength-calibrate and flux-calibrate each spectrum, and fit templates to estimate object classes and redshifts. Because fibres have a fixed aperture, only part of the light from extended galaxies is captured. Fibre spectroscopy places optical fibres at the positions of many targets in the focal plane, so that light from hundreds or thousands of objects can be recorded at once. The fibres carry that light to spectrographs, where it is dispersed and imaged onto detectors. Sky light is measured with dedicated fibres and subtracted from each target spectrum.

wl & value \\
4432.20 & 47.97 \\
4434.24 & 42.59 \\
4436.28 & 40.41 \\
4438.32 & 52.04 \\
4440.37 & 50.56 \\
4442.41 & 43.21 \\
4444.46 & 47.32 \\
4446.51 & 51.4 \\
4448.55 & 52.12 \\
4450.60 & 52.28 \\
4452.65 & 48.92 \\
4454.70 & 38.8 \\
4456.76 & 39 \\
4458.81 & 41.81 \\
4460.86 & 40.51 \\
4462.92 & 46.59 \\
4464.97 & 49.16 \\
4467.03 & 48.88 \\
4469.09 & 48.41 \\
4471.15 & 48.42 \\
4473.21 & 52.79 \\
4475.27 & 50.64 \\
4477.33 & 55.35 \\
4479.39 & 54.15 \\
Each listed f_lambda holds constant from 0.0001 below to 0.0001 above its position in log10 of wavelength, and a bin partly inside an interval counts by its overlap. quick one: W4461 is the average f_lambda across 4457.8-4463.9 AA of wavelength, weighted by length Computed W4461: 42.9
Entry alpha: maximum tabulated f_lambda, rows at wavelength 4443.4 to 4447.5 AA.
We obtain 51.4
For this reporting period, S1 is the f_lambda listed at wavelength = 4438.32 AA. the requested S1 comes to 52.04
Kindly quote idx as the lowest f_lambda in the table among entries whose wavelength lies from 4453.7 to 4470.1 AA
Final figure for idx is 38.8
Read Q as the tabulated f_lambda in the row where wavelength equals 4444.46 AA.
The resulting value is 47.32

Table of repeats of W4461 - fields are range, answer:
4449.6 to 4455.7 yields 46.7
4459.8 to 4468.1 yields 46.3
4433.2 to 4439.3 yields 45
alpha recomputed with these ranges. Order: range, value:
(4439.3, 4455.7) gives 52.28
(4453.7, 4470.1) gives 49.16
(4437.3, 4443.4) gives 52.04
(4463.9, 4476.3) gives 52.79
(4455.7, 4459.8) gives 41.81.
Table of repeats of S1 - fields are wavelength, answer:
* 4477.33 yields 55.35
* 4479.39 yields 54.15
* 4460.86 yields 40.51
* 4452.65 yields 48.92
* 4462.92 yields 46.59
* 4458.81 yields 41.81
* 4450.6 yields 52.28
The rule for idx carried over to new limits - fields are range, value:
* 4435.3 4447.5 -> 40.41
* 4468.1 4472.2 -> 48.41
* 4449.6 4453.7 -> 48.92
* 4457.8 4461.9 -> 40.51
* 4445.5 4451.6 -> 51.4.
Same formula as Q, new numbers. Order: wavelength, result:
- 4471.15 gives 48.42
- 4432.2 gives 47.97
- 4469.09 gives 48.41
